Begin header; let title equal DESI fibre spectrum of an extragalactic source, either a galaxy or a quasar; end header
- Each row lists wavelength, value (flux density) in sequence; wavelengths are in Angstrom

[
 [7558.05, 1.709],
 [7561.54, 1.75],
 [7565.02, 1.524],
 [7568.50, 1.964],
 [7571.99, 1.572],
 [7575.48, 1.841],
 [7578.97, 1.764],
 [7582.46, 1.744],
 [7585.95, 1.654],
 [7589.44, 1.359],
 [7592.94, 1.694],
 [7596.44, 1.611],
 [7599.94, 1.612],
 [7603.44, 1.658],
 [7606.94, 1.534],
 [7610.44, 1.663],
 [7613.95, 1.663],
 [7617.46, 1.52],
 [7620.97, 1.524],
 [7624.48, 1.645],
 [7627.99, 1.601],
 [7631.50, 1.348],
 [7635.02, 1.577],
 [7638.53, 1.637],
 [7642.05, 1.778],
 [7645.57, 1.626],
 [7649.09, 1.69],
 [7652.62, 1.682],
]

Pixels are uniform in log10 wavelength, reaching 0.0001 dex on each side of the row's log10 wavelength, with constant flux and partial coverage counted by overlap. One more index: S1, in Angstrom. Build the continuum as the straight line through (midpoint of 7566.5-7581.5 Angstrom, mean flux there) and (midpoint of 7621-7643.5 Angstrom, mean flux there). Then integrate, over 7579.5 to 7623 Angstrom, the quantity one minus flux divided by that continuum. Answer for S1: 2.1 Angstrom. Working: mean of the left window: 1.78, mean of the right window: 1.59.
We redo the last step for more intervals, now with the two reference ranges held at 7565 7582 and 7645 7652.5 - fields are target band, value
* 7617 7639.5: 1.89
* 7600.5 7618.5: 1.07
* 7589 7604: 1.10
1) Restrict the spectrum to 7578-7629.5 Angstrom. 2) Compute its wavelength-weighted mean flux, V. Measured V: 1.61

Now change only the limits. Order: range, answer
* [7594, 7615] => 1.62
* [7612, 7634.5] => 1.55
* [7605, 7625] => 1.59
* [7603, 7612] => 1.61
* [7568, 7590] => 1.7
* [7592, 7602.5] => 1.64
